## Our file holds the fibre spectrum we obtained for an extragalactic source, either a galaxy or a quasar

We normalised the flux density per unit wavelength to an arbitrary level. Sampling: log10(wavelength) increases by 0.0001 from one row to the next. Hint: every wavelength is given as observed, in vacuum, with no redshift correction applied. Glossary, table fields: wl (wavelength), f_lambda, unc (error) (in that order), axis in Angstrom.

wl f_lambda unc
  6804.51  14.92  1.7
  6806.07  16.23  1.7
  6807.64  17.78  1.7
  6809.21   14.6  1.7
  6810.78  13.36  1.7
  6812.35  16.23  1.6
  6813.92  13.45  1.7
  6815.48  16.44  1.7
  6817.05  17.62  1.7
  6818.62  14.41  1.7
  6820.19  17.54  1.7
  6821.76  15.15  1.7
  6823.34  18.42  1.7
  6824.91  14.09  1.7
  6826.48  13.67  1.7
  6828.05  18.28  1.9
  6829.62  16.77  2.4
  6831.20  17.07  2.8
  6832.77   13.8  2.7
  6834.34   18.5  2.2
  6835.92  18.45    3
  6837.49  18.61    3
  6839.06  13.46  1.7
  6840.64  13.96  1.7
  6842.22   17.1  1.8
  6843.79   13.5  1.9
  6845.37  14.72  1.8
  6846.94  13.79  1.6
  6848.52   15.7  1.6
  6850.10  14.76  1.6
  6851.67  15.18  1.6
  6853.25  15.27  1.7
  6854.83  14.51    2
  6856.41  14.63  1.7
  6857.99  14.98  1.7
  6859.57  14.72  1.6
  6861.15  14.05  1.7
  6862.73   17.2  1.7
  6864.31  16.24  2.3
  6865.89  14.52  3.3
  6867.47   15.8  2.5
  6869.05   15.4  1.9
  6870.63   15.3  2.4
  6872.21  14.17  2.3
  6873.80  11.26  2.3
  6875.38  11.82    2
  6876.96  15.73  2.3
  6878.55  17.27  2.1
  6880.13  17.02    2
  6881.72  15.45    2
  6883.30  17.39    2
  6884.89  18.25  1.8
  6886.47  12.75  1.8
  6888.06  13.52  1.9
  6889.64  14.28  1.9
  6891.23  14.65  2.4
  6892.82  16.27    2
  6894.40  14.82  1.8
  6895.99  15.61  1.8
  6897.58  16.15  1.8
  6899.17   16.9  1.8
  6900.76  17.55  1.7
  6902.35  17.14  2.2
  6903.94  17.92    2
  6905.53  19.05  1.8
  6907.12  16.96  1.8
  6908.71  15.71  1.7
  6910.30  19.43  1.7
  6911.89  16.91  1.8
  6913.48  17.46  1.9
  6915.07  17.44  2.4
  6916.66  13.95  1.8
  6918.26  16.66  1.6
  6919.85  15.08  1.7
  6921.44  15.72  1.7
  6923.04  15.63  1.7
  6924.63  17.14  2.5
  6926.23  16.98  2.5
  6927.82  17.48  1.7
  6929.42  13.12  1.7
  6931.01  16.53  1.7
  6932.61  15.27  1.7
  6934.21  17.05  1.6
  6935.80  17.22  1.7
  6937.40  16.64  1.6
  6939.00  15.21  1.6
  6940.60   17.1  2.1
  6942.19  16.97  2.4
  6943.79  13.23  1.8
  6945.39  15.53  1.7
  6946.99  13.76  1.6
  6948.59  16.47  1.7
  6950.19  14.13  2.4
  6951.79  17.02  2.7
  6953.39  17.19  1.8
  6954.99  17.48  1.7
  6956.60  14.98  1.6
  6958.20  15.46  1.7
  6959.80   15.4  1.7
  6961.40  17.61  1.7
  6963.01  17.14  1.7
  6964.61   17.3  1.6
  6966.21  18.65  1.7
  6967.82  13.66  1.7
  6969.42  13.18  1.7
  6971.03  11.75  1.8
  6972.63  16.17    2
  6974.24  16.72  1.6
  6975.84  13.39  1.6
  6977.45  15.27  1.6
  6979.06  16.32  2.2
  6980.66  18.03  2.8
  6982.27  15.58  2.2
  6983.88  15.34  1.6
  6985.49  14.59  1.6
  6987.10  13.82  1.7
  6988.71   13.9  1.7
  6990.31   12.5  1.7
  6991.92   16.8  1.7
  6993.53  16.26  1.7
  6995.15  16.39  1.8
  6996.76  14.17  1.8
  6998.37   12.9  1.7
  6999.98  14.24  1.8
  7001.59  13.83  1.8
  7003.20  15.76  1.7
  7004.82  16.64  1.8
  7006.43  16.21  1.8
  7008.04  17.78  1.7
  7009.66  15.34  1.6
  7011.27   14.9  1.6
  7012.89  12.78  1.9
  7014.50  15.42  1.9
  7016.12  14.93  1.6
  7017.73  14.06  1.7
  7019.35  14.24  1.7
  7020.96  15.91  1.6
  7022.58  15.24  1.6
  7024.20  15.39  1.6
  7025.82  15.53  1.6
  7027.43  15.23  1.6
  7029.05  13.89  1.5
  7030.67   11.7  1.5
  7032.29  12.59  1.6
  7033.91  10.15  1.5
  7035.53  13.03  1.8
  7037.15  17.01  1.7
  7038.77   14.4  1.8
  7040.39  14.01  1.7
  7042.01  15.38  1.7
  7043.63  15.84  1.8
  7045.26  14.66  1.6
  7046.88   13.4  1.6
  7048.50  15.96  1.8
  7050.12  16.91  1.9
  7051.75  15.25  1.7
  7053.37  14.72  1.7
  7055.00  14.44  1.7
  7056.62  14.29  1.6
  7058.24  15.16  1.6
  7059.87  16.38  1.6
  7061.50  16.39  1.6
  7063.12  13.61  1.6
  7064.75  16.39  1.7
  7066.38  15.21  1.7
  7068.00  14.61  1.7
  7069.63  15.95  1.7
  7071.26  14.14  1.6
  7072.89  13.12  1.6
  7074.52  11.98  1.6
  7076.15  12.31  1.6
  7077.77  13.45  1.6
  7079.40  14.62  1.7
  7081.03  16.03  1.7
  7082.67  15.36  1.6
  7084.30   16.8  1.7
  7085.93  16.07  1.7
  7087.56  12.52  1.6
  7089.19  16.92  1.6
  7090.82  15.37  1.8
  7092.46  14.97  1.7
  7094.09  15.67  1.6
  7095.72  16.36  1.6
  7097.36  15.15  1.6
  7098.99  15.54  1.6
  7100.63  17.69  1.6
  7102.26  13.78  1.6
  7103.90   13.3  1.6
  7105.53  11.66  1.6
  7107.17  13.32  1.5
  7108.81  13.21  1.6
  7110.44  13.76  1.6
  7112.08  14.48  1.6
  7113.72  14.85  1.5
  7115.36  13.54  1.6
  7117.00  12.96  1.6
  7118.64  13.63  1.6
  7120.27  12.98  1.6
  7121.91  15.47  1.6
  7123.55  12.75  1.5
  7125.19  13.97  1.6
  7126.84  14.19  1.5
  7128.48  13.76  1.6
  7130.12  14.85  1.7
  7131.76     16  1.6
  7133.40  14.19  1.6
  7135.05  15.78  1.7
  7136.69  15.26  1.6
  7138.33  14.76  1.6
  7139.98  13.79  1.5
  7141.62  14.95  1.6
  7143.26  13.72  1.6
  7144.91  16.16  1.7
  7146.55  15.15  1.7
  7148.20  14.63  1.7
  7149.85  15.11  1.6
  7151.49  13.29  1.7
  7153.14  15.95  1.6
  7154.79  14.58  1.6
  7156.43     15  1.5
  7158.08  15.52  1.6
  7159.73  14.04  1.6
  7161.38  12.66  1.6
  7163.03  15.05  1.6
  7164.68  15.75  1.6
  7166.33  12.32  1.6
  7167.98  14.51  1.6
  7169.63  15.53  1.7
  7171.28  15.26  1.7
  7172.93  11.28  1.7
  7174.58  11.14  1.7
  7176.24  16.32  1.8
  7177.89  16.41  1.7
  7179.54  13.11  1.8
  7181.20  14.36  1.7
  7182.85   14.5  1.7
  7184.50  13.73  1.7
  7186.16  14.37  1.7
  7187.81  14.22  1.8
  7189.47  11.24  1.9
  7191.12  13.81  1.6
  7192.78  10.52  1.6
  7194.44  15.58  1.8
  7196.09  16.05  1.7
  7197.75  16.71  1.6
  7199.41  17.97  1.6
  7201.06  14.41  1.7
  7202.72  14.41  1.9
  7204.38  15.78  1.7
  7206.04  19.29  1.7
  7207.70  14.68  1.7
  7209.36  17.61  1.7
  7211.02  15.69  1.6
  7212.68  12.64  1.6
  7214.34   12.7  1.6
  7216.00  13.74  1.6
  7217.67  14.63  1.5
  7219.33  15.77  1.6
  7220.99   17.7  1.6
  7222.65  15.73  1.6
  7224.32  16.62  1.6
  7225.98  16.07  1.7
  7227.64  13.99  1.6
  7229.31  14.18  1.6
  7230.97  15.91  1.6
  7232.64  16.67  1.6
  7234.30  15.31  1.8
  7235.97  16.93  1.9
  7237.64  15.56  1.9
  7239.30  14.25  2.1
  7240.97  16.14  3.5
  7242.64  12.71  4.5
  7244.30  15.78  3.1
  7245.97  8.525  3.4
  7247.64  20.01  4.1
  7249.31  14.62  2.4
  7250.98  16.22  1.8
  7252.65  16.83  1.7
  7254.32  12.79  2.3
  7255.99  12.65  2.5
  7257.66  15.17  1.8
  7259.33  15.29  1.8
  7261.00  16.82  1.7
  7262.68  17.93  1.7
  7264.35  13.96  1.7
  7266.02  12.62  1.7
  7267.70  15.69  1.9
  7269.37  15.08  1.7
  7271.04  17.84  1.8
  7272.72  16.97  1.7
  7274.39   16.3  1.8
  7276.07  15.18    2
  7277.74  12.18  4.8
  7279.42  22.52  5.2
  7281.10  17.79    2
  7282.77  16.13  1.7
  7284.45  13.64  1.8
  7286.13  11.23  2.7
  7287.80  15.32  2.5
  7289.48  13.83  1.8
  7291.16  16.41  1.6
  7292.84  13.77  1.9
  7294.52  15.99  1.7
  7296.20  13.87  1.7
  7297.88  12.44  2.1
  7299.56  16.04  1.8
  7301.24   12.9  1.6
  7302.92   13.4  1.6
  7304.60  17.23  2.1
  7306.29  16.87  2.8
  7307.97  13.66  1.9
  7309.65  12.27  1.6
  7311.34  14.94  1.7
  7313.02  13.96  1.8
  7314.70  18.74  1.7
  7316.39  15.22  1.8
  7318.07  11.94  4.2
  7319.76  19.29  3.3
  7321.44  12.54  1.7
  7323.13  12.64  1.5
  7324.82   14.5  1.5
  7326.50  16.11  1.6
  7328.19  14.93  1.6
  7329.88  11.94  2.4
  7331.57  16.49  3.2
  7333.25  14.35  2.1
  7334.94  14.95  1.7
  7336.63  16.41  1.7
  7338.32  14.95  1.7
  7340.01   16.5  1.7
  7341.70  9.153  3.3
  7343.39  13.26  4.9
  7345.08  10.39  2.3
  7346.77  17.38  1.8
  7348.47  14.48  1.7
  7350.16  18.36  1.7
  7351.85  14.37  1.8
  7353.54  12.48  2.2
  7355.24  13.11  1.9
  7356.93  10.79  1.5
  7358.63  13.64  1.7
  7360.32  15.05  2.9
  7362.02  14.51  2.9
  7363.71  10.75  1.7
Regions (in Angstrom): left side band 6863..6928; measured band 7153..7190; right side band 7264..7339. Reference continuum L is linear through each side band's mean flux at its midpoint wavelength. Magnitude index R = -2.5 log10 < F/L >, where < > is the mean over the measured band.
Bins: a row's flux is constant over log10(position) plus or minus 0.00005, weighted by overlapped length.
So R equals 0.08 mag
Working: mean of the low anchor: 16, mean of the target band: 14.2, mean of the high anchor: 15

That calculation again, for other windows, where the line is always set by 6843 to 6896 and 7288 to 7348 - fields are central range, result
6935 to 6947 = -0.06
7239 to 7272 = -0.03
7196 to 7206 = -0.10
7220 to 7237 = -0.09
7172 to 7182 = 0.07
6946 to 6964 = -0.08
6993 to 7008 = -0.03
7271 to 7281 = -0.15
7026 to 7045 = 0.06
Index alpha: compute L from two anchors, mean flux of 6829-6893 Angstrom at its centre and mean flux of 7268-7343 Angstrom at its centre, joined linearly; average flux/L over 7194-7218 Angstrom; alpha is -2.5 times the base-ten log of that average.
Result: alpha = -0.031 mag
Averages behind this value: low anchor 15.3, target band 15.5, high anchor 15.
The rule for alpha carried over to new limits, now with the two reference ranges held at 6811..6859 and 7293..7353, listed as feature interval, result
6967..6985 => 0.02 mag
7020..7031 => 0.03 mag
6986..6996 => 0.03 mag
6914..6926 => -0.04 mag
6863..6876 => 0.08 mag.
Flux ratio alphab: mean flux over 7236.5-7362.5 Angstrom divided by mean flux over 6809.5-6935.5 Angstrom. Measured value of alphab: 0.94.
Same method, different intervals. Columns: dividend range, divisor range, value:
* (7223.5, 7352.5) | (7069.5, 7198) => 1.04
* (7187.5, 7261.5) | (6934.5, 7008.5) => 0.97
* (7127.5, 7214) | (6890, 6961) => 0.90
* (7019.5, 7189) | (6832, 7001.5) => 0.93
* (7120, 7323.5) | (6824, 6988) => 0.95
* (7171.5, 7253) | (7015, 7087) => 1.02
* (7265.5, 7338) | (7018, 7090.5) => 1.02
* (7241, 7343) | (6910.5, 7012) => 0.95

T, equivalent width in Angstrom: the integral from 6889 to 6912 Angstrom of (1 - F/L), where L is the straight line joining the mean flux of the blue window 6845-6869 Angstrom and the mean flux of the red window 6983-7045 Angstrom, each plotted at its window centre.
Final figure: -2.5 Angstrom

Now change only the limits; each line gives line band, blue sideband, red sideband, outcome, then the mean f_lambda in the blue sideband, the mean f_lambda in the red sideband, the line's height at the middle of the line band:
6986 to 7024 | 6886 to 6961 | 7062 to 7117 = 0.95 Angstrom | 16.1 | 14.6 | 15.3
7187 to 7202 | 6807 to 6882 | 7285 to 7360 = 0.17 Angstrom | 15.4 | 14.4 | 14.7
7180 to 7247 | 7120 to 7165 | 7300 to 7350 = -1.40 Angstrom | 14.6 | 14.6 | 14.6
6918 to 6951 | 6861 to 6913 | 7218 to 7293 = -0.07 Angstrom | 15.9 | 15.4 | 15.8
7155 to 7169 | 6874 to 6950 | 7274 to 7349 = 0.78 Angstrom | 16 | 14.7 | 15.2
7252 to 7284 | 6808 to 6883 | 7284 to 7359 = -2.76 Angstrom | 15.4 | 14.4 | 14.5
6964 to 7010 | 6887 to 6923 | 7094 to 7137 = 0.82 Angstrom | 16.3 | 14.3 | 15.5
